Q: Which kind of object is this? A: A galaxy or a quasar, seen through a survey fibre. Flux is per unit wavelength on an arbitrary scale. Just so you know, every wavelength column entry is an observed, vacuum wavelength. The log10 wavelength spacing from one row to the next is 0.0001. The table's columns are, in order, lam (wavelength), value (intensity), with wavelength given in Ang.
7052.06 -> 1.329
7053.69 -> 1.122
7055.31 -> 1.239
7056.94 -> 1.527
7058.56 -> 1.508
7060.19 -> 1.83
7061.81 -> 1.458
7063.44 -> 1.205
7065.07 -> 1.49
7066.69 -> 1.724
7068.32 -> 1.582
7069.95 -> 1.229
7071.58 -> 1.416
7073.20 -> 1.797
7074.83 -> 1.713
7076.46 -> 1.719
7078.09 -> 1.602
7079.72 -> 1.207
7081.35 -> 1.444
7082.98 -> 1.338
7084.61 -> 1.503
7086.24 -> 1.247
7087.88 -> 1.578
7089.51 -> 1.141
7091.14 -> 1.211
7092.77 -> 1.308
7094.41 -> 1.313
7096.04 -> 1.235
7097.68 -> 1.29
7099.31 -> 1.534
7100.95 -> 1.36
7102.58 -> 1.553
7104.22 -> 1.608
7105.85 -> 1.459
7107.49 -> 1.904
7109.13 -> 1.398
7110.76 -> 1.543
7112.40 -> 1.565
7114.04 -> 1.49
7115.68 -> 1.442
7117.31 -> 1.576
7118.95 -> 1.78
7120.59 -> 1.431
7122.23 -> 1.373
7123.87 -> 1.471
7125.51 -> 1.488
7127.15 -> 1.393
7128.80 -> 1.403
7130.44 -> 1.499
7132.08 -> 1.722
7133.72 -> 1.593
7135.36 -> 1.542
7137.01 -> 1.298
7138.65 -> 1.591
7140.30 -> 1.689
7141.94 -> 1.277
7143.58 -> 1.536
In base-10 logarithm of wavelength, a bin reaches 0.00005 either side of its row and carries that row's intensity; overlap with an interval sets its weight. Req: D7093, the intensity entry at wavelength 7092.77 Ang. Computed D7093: 1.308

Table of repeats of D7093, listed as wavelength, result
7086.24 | 1.247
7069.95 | 1.229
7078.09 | 1.602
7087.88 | 1.578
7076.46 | 1.719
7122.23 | 1.373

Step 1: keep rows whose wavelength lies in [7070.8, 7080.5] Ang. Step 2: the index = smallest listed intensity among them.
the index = 1.207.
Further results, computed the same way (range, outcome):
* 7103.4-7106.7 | 1.459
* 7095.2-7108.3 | 1.235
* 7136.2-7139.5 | 1.298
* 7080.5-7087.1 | 1.247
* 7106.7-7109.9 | 1.398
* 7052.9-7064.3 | 1.122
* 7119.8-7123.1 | 1.373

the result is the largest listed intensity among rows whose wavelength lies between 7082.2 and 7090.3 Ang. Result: 1.578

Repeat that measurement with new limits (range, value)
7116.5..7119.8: 1.78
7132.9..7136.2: 1.593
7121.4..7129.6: 1.488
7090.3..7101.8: 1.534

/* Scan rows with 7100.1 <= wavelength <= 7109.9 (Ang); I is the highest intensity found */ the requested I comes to 1.904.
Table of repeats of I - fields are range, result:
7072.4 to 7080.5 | 1.797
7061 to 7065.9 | 1.49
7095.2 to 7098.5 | 1.29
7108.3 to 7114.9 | 1.565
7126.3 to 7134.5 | 1.722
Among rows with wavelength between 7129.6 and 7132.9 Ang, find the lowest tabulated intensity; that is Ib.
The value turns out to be 1.499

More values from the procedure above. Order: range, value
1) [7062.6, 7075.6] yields 1.205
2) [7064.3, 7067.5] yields 1.49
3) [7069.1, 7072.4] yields 1.229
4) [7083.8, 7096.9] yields 1.141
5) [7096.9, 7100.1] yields 1.29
